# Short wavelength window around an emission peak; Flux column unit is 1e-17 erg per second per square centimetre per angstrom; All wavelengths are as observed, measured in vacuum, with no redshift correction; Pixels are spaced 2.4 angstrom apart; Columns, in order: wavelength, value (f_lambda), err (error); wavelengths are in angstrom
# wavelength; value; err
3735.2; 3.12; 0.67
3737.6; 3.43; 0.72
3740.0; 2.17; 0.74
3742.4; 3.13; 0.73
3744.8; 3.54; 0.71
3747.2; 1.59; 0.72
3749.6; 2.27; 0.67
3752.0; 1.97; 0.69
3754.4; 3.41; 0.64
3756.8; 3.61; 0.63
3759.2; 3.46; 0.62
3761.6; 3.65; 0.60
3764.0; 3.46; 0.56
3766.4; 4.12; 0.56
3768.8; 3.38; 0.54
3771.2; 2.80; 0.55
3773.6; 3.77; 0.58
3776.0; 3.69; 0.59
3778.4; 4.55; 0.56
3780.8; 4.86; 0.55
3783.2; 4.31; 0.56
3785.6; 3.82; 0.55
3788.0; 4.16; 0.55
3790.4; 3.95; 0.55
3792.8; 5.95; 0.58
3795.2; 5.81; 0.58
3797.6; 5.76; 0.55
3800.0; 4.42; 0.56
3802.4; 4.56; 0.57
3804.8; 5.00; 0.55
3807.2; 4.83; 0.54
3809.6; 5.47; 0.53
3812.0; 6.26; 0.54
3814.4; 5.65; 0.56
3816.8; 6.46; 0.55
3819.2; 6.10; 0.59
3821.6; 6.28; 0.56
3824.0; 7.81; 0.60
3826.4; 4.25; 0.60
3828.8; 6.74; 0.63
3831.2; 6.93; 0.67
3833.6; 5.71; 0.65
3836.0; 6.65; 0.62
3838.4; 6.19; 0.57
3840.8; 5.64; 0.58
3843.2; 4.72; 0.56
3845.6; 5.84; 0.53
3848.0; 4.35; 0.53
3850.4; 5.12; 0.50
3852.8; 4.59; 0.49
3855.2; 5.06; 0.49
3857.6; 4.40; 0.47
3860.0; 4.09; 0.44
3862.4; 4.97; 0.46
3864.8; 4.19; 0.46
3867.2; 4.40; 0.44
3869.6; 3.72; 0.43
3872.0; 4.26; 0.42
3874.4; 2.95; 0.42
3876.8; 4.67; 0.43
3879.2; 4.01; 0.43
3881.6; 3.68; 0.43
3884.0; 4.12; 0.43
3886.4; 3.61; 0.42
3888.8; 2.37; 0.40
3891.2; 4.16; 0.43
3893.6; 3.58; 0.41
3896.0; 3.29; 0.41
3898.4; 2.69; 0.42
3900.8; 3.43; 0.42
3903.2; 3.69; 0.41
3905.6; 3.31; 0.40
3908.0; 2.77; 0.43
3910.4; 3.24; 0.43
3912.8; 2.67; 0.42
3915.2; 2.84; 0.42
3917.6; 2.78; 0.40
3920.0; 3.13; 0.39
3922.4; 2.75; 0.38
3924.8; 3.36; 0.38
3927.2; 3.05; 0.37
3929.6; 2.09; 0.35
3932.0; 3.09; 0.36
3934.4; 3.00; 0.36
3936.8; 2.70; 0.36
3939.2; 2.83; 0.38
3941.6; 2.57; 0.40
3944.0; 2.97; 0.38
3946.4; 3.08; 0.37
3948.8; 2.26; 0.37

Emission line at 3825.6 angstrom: C IV 1549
